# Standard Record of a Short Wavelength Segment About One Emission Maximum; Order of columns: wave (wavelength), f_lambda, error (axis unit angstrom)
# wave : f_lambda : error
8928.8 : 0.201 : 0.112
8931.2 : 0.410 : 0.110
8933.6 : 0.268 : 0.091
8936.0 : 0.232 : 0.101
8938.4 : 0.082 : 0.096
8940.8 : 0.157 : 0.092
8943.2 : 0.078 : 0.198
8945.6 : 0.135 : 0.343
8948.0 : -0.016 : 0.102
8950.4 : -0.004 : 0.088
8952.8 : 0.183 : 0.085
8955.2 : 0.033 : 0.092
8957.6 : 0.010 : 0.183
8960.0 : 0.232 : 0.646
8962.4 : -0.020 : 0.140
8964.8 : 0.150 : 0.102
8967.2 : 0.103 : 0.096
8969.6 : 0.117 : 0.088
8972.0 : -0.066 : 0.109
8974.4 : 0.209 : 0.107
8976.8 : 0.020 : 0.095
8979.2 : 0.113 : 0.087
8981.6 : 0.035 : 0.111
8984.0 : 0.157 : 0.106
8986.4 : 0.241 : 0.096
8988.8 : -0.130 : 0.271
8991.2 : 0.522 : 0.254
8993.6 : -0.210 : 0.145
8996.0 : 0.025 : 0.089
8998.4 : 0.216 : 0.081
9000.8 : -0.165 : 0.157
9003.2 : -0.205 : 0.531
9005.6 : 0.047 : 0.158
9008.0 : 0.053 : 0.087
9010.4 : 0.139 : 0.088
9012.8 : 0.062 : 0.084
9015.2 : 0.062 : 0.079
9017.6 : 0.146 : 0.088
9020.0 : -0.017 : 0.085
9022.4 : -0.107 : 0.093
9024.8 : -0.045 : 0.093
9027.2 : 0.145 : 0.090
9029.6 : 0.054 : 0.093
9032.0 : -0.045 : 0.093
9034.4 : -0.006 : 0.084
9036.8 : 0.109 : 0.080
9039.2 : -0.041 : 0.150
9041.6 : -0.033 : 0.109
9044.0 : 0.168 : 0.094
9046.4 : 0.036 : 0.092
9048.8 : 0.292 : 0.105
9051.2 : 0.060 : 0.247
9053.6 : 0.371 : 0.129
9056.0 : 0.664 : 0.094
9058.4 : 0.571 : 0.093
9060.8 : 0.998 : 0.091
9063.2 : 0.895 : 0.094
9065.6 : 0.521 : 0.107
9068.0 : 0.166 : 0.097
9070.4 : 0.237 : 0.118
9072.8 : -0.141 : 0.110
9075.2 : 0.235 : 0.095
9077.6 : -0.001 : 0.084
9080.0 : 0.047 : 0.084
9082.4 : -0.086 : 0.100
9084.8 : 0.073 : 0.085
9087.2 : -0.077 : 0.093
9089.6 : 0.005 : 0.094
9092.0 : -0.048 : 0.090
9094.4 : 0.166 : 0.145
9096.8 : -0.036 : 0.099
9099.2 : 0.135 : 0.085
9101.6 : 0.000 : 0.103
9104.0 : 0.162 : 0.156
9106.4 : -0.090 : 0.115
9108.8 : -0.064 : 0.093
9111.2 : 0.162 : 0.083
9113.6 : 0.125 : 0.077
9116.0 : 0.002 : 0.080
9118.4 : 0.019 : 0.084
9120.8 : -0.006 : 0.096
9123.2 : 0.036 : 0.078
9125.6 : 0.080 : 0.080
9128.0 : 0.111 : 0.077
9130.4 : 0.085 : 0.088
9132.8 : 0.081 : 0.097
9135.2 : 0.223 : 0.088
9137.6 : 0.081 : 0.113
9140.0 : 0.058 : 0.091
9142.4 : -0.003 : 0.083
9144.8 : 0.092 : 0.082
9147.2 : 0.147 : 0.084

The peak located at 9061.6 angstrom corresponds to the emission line [O II] 3727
